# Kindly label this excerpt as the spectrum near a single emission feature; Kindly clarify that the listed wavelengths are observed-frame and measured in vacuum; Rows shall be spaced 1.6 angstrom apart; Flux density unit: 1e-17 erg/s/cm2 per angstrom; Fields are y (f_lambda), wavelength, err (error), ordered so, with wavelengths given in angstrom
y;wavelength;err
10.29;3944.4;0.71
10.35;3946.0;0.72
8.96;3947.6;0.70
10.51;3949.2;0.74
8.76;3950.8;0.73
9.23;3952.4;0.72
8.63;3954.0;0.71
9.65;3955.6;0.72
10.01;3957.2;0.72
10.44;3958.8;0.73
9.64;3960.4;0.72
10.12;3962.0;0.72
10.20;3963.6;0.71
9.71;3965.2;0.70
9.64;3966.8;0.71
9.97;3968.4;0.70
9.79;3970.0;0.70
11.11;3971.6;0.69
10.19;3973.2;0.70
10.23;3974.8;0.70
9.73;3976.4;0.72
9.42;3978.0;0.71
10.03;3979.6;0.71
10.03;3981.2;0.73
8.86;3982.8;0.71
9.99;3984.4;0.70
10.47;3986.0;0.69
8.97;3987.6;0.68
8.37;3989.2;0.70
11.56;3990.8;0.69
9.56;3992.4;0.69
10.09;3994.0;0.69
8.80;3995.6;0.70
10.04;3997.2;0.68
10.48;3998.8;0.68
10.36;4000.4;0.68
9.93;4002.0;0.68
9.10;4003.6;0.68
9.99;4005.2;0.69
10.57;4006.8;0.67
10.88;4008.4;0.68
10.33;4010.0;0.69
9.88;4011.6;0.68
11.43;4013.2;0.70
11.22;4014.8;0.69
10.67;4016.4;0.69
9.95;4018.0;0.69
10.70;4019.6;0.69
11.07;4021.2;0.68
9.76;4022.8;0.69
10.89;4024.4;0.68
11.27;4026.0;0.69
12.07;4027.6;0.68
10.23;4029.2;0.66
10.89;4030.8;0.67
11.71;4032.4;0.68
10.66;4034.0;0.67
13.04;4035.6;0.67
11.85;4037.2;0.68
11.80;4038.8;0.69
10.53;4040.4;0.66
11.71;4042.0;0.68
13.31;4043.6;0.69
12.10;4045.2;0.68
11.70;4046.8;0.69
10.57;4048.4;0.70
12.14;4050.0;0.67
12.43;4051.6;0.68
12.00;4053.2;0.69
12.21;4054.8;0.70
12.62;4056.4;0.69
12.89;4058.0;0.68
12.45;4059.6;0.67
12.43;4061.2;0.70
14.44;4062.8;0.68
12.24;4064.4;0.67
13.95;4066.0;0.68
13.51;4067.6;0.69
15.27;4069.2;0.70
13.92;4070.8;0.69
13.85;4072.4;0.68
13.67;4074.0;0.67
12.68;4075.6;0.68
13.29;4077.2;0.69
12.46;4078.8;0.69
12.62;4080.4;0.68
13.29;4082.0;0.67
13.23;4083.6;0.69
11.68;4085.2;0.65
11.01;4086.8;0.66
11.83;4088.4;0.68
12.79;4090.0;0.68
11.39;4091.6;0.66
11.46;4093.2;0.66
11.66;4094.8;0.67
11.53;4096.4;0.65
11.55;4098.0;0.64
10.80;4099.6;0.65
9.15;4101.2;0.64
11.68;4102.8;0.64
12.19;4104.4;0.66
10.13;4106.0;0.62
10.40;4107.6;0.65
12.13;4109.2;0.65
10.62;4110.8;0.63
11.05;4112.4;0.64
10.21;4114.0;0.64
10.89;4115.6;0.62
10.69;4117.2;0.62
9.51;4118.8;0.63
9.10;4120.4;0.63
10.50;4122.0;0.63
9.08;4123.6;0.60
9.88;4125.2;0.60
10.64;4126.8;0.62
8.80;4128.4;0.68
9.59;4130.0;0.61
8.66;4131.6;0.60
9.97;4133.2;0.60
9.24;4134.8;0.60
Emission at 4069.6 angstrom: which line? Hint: C III]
